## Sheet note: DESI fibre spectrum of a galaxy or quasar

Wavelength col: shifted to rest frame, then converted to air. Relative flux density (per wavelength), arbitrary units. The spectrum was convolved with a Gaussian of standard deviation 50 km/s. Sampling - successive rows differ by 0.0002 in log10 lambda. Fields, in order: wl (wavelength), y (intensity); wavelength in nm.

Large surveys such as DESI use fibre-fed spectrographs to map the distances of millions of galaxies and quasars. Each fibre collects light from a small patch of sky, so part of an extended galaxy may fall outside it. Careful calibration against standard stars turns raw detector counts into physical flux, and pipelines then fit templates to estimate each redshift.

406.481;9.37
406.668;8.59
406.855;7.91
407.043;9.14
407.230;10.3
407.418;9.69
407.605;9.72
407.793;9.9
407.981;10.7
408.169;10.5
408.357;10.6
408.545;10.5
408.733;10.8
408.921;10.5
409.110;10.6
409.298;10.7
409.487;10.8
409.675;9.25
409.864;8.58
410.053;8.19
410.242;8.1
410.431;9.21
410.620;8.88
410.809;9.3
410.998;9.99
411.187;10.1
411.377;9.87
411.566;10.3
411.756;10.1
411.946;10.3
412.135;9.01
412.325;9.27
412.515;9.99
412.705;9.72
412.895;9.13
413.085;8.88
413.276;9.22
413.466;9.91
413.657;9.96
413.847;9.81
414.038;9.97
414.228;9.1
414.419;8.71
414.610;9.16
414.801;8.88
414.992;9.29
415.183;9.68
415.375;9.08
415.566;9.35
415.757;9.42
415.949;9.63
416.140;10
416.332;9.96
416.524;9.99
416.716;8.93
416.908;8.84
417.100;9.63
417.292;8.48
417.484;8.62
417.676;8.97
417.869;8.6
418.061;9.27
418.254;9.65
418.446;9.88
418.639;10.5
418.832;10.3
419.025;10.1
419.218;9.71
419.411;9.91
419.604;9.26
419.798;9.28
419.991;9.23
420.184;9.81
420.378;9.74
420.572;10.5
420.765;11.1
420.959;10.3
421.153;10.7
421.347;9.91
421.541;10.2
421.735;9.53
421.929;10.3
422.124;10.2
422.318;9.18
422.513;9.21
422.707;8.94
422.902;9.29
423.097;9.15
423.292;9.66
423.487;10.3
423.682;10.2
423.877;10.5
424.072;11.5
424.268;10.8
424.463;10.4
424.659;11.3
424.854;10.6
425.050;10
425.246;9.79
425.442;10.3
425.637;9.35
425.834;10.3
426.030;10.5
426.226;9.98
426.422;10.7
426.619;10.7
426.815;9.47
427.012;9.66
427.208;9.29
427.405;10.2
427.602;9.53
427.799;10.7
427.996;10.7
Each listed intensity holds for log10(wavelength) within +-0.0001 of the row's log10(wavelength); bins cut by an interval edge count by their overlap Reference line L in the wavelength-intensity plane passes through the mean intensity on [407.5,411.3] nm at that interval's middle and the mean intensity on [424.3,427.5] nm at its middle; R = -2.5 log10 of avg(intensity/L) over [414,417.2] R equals 0.07 mag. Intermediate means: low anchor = 9.84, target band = 9.38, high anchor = 10.2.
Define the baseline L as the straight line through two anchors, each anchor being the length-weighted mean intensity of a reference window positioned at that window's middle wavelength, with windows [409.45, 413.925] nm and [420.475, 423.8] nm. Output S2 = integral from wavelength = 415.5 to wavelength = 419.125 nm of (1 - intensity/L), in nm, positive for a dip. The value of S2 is 0.09 nm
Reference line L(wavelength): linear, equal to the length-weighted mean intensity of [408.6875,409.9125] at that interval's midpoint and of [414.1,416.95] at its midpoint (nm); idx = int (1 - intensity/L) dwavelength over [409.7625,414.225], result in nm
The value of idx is 0.17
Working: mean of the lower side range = 10.2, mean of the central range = 9.46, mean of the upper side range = 9.35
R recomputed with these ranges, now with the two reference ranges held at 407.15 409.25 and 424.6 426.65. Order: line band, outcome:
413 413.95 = 0.085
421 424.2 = 0.039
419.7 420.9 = 0.038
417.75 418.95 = 0.068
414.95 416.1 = 0.097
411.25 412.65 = 0.055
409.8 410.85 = 0.190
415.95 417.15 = 0.083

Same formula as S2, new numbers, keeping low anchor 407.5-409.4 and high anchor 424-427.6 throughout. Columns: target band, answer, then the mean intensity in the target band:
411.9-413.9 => 0.16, 9.54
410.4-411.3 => 0.08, 9.53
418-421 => 0.12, 9.91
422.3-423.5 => 0.11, 9.34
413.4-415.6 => 0.21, 9.4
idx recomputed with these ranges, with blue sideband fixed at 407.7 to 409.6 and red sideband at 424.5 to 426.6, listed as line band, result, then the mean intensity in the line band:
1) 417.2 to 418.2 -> 0.15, 8.83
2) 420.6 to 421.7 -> 0.00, 10.4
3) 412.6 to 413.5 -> 0.10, 9.34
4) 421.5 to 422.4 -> 0.04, 9.88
